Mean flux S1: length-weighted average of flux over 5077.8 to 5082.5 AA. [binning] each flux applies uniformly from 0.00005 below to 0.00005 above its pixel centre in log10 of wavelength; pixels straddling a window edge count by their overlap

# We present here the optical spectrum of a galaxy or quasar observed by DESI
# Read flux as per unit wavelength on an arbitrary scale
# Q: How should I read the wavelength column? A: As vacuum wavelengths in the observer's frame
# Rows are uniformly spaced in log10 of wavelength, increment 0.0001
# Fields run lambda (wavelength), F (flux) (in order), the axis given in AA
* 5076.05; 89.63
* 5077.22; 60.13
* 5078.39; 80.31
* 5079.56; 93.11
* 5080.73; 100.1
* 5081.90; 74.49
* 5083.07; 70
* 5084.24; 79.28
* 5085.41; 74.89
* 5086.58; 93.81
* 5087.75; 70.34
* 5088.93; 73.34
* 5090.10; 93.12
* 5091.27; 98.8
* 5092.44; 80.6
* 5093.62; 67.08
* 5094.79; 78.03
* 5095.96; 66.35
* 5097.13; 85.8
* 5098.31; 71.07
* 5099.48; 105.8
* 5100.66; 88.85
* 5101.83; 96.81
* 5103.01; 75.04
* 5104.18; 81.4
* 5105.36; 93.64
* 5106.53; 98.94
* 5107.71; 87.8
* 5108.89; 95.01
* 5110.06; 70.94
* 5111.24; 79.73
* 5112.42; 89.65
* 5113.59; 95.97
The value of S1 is 86.9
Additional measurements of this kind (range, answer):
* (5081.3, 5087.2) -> 78.6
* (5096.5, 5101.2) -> 87.6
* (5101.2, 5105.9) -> 86.7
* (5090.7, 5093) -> 89.8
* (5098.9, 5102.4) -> 97.1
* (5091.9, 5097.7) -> 75.5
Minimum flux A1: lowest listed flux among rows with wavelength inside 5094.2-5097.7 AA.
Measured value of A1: 66.35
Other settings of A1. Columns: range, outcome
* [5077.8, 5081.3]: 80.31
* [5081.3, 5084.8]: 70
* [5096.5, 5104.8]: 71.07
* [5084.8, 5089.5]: 70.34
